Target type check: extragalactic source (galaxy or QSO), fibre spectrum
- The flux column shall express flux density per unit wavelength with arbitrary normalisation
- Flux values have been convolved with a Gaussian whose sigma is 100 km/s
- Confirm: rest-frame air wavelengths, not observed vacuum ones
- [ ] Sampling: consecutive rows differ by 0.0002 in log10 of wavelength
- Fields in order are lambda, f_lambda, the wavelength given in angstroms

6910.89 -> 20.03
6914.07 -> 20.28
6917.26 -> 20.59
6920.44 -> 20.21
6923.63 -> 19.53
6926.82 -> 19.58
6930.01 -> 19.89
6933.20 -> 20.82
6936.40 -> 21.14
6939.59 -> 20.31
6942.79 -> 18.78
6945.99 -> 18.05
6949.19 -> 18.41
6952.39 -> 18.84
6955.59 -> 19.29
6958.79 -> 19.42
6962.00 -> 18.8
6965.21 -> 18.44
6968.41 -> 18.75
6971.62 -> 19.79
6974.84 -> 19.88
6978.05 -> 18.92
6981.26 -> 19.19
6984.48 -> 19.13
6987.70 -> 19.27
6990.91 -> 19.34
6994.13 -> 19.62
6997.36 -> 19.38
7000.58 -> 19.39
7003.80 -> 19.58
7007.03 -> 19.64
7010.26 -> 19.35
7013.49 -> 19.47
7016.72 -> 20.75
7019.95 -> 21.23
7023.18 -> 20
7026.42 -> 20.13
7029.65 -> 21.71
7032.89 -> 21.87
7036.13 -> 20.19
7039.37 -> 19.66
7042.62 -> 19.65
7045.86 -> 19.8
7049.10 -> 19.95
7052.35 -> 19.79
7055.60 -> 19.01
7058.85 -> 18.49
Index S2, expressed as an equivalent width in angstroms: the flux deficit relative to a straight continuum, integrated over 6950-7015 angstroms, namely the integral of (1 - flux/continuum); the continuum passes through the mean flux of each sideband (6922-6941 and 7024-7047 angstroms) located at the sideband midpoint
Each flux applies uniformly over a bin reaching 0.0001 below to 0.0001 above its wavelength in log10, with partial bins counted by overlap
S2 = 3.4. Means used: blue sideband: 20.2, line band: 19.3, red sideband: 20.4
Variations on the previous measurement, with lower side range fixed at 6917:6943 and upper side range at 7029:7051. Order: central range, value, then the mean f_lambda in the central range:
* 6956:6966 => 0.6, 19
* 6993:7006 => 0.5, 19.5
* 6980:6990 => 0.5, 19.2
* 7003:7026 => 0.3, 20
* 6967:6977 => 0.4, 19.4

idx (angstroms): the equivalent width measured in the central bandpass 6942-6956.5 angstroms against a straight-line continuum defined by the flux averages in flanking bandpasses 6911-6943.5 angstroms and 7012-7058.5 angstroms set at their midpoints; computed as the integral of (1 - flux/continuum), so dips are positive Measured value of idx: 1.1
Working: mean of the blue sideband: 20.1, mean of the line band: 18.6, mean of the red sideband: 20.2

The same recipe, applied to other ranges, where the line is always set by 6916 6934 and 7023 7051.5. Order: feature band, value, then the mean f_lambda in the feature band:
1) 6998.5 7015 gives 0.63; 19.5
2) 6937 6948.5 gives 0.53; 19.2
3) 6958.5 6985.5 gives 1.40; 19.1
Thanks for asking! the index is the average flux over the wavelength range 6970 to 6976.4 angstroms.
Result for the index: 19.8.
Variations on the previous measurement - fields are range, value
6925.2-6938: 20.4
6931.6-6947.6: 19.8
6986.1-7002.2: 19.4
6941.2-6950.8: 18.4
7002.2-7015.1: 19.5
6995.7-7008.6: 19.5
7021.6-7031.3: 20.6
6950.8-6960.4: 19.2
